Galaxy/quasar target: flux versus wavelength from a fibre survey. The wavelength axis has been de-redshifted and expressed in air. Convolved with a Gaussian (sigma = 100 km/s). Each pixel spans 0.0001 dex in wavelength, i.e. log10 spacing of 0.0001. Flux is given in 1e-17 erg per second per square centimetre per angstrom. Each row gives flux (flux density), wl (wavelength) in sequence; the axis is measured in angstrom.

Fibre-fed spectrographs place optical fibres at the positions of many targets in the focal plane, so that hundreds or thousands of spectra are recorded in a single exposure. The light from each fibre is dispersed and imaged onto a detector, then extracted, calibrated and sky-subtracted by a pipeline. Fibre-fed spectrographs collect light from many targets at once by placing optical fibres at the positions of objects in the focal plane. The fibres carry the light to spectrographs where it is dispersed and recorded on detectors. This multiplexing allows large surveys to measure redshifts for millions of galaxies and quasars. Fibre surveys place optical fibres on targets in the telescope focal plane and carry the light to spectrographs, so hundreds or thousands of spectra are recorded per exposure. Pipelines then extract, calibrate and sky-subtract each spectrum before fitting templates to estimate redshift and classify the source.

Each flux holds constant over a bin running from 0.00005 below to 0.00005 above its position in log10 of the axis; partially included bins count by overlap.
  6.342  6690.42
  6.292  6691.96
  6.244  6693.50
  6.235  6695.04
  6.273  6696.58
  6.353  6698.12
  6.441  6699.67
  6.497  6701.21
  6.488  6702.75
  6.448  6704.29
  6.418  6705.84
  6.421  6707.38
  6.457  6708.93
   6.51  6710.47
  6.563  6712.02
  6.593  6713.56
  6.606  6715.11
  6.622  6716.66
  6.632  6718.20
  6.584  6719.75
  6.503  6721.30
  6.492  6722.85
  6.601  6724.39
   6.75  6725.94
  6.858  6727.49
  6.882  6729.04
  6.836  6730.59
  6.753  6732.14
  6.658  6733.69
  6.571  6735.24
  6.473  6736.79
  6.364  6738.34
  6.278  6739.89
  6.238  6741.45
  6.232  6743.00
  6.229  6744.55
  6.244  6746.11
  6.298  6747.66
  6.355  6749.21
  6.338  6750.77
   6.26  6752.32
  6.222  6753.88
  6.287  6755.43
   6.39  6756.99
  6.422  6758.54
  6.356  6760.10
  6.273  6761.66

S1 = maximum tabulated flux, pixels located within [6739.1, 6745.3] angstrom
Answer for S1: 6.278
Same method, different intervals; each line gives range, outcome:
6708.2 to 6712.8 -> 6.563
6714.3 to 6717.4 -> 6.622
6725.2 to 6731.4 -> 6.882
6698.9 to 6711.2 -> 6.51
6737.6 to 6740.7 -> 6.364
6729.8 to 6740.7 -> 6.836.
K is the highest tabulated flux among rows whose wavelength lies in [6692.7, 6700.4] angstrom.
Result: 6.441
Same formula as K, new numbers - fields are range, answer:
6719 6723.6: 6.584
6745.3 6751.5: 6.355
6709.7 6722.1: 6.632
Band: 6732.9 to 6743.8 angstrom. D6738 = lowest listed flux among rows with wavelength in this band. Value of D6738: 6.232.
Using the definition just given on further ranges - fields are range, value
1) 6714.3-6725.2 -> 6.492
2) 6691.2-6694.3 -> 6.244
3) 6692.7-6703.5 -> 6.235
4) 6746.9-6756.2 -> 6.222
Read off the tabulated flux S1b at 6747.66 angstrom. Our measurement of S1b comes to 6.298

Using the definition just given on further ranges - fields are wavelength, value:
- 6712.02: 6.563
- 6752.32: 6.26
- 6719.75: 6.584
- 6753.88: 6.222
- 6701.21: 6.497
